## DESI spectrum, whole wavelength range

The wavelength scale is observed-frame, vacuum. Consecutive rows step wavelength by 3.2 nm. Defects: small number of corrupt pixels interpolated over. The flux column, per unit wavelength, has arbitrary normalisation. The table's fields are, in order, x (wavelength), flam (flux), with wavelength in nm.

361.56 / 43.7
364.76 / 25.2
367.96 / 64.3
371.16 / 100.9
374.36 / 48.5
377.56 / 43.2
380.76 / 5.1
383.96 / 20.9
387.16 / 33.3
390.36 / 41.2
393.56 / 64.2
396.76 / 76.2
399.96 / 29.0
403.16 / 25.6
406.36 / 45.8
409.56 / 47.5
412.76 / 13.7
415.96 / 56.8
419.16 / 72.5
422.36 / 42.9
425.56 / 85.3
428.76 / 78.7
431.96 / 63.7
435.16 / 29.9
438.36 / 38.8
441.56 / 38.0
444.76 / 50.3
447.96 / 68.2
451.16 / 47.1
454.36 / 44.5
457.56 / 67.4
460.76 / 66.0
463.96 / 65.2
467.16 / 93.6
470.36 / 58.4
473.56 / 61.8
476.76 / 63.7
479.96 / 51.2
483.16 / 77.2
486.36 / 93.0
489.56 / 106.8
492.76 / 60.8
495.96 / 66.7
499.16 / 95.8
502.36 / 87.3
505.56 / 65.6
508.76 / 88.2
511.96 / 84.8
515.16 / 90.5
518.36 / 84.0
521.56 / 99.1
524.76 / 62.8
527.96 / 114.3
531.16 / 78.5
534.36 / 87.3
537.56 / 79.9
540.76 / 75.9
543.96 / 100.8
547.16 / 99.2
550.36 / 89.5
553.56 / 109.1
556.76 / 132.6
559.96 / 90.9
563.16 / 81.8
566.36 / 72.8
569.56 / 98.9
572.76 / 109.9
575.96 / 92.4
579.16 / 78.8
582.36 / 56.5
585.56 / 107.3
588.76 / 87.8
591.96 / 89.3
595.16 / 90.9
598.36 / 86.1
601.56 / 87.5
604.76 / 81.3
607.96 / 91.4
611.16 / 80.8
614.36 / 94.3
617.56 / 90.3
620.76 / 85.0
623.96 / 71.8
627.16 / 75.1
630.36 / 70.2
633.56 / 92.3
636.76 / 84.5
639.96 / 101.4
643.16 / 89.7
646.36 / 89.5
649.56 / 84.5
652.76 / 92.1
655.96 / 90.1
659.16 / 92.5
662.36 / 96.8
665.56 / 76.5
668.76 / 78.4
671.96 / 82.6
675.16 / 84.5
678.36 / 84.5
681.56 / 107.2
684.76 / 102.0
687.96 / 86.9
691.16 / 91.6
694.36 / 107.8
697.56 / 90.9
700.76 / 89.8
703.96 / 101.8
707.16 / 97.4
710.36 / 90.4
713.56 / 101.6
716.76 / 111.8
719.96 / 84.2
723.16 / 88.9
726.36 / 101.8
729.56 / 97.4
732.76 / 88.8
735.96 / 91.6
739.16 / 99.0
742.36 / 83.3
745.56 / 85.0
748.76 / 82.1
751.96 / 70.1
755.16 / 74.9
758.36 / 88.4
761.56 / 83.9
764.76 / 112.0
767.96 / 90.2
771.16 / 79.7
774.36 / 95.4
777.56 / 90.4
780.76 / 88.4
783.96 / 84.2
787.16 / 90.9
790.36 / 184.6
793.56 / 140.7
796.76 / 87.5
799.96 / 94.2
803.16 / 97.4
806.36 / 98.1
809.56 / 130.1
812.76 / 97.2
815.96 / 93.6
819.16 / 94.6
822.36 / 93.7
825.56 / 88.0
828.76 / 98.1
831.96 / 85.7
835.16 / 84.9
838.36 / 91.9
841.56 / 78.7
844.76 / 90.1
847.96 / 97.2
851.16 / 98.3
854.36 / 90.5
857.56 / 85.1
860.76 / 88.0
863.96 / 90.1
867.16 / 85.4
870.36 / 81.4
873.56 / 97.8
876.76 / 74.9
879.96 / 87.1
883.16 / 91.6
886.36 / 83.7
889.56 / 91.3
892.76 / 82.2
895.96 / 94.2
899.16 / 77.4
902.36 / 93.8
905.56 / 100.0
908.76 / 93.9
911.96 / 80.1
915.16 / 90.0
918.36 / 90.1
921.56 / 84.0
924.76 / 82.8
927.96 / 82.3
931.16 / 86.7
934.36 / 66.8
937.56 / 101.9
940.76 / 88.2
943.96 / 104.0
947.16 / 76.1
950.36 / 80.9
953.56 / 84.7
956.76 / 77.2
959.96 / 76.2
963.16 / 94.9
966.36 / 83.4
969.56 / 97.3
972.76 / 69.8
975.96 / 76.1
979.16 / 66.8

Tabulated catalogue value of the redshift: 0.205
